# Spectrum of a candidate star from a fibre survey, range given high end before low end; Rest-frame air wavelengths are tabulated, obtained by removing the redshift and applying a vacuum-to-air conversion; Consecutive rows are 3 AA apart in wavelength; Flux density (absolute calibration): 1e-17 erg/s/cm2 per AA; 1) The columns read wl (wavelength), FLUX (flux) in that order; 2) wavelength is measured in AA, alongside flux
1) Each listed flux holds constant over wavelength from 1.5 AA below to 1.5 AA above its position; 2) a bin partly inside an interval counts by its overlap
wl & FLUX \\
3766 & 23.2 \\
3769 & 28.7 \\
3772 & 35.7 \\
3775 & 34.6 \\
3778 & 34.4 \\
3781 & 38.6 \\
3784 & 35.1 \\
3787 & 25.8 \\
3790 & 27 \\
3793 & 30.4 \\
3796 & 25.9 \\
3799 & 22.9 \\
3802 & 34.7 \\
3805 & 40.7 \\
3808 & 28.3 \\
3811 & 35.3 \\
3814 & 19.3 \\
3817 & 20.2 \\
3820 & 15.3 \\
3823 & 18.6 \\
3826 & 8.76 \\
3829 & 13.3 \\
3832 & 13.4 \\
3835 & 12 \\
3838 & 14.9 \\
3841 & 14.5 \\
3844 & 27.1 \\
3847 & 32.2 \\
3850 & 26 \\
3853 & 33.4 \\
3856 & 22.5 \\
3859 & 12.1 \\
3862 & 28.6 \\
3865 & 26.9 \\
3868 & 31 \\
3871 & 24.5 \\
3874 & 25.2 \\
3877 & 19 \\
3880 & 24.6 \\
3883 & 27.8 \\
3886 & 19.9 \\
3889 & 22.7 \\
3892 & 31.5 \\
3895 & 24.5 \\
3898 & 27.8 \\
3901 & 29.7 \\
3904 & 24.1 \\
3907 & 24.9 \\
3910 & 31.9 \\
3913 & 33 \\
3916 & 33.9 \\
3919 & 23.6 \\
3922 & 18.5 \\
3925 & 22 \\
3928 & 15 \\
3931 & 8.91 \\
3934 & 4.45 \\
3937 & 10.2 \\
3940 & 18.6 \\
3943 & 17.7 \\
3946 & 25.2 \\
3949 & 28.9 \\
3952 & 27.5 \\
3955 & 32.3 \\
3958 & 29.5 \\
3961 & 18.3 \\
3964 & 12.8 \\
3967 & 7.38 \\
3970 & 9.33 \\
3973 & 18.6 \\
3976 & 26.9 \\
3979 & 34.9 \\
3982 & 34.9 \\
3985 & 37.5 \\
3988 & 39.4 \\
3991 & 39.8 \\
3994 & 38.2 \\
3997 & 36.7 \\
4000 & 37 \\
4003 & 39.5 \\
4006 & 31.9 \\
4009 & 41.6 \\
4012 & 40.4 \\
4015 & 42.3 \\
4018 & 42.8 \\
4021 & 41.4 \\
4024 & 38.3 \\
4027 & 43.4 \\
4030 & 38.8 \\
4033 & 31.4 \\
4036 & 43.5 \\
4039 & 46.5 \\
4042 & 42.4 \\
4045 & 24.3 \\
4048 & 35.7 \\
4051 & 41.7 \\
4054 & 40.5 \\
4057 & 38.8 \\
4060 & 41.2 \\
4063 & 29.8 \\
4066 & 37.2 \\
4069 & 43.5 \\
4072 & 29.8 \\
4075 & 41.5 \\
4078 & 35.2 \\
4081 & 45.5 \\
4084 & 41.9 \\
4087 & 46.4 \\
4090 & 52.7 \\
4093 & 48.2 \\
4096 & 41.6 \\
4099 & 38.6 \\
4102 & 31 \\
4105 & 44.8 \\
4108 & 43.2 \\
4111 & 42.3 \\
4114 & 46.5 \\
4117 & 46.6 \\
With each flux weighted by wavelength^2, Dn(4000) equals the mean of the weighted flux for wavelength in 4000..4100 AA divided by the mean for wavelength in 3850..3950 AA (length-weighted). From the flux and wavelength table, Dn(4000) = 1.8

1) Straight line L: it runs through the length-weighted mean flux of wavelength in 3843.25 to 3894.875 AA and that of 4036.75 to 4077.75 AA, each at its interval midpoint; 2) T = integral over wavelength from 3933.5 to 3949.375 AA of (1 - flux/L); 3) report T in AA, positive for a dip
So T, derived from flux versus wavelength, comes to 6.73 AA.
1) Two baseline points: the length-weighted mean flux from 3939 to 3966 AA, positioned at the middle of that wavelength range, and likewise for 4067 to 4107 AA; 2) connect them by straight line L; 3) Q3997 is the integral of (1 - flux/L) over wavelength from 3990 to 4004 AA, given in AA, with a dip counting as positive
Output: -4.2 AA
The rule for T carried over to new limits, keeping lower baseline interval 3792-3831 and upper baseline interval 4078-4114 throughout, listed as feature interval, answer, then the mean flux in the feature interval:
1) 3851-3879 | 2.72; 24.8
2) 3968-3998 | 3.78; 31.1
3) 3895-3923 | 2.73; 27.5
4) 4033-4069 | 1.59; 38.3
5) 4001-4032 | -1.74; 39.9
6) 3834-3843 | 3.88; 14.6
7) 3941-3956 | 3.31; 25.9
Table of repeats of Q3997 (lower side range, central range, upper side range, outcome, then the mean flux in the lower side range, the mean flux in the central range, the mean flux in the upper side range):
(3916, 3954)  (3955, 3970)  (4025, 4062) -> 3.8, 19.2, 17.8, 38.9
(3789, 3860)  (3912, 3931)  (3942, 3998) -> 2.1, 22.9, 22.9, 27.1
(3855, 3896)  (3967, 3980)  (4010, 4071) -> 5.1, 24.4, 20.2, 39.1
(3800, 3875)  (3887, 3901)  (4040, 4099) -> 0.3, 23.1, 26.7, 39.9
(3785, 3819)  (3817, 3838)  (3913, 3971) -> 9.9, 28.1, 14.1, 19.6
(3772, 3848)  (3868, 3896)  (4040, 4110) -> 4.2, 25.1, 24.8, 39.9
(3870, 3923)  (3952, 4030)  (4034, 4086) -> 2.5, 26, 32.6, 38.8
